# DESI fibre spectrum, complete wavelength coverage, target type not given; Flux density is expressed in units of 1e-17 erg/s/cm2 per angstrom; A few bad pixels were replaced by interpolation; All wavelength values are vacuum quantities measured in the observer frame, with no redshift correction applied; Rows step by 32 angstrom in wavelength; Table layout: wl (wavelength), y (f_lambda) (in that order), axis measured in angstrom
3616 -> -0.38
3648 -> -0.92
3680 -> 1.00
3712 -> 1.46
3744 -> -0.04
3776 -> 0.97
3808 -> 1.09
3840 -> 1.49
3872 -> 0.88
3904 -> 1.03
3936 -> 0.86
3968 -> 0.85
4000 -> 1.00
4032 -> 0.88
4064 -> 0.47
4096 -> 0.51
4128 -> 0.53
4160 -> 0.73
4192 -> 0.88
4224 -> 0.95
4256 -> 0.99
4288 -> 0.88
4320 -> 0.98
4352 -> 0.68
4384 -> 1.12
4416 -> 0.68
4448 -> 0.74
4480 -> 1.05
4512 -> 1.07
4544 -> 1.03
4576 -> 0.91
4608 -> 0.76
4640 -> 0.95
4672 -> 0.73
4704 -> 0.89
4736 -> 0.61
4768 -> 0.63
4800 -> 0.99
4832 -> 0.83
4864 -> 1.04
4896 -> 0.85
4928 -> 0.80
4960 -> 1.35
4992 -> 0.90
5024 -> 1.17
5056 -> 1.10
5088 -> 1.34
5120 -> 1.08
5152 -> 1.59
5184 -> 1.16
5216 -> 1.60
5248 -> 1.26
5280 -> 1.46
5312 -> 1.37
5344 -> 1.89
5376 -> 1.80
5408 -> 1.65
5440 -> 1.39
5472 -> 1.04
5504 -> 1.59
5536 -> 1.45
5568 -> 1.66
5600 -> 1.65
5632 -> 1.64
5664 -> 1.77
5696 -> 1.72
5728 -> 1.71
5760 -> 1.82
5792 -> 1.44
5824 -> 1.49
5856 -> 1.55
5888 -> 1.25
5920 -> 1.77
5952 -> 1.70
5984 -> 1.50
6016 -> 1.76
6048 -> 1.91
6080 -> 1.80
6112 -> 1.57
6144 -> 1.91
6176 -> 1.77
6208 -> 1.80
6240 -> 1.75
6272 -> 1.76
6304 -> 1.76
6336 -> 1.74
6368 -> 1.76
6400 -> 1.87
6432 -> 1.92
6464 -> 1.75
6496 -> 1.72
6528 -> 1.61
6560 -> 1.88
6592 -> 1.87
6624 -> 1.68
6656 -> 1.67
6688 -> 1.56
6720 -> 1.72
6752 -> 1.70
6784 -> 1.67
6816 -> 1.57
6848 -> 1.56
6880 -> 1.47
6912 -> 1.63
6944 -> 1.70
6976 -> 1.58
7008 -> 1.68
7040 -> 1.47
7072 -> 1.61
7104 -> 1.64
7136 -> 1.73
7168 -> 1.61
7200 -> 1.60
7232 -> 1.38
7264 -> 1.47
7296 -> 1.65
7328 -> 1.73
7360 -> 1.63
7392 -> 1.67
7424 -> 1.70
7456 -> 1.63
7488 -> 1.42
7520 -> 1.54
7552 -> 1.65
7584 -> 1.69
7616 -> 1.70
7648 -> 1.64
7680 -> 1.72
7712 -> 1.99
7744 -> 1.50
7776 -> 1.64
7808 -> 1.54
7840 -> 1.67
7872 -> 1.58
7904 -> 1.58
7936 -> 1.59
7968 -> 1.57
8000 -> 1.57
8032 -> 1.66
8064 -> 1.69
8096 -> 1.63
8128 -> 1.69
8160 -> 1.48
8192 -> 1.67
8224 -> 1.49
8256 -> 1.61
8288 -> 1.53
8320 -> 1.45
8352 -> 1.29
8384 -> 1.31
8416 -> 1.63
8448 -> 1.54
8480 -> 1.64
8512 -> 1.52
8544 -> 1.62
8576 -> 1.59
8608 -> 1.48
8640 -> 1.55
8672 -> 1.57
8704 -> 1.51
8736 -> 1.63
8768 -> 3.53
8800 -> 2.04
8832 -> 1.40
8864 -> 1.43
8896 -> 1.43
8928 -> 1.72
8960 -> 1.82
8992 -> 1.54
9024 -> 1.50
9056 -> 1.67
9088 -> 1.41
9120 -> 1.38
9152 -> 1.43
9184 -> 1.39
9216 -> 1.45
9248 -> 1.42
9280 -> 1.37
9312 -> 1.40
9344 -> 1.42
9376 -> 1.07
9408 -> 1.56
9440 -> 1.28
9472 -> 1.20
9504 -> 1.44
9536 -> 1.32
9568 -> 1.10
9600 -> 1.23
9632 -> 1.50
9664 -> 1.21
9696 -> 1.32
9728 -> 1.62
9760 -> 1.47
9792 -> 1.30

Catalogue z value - 0.334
